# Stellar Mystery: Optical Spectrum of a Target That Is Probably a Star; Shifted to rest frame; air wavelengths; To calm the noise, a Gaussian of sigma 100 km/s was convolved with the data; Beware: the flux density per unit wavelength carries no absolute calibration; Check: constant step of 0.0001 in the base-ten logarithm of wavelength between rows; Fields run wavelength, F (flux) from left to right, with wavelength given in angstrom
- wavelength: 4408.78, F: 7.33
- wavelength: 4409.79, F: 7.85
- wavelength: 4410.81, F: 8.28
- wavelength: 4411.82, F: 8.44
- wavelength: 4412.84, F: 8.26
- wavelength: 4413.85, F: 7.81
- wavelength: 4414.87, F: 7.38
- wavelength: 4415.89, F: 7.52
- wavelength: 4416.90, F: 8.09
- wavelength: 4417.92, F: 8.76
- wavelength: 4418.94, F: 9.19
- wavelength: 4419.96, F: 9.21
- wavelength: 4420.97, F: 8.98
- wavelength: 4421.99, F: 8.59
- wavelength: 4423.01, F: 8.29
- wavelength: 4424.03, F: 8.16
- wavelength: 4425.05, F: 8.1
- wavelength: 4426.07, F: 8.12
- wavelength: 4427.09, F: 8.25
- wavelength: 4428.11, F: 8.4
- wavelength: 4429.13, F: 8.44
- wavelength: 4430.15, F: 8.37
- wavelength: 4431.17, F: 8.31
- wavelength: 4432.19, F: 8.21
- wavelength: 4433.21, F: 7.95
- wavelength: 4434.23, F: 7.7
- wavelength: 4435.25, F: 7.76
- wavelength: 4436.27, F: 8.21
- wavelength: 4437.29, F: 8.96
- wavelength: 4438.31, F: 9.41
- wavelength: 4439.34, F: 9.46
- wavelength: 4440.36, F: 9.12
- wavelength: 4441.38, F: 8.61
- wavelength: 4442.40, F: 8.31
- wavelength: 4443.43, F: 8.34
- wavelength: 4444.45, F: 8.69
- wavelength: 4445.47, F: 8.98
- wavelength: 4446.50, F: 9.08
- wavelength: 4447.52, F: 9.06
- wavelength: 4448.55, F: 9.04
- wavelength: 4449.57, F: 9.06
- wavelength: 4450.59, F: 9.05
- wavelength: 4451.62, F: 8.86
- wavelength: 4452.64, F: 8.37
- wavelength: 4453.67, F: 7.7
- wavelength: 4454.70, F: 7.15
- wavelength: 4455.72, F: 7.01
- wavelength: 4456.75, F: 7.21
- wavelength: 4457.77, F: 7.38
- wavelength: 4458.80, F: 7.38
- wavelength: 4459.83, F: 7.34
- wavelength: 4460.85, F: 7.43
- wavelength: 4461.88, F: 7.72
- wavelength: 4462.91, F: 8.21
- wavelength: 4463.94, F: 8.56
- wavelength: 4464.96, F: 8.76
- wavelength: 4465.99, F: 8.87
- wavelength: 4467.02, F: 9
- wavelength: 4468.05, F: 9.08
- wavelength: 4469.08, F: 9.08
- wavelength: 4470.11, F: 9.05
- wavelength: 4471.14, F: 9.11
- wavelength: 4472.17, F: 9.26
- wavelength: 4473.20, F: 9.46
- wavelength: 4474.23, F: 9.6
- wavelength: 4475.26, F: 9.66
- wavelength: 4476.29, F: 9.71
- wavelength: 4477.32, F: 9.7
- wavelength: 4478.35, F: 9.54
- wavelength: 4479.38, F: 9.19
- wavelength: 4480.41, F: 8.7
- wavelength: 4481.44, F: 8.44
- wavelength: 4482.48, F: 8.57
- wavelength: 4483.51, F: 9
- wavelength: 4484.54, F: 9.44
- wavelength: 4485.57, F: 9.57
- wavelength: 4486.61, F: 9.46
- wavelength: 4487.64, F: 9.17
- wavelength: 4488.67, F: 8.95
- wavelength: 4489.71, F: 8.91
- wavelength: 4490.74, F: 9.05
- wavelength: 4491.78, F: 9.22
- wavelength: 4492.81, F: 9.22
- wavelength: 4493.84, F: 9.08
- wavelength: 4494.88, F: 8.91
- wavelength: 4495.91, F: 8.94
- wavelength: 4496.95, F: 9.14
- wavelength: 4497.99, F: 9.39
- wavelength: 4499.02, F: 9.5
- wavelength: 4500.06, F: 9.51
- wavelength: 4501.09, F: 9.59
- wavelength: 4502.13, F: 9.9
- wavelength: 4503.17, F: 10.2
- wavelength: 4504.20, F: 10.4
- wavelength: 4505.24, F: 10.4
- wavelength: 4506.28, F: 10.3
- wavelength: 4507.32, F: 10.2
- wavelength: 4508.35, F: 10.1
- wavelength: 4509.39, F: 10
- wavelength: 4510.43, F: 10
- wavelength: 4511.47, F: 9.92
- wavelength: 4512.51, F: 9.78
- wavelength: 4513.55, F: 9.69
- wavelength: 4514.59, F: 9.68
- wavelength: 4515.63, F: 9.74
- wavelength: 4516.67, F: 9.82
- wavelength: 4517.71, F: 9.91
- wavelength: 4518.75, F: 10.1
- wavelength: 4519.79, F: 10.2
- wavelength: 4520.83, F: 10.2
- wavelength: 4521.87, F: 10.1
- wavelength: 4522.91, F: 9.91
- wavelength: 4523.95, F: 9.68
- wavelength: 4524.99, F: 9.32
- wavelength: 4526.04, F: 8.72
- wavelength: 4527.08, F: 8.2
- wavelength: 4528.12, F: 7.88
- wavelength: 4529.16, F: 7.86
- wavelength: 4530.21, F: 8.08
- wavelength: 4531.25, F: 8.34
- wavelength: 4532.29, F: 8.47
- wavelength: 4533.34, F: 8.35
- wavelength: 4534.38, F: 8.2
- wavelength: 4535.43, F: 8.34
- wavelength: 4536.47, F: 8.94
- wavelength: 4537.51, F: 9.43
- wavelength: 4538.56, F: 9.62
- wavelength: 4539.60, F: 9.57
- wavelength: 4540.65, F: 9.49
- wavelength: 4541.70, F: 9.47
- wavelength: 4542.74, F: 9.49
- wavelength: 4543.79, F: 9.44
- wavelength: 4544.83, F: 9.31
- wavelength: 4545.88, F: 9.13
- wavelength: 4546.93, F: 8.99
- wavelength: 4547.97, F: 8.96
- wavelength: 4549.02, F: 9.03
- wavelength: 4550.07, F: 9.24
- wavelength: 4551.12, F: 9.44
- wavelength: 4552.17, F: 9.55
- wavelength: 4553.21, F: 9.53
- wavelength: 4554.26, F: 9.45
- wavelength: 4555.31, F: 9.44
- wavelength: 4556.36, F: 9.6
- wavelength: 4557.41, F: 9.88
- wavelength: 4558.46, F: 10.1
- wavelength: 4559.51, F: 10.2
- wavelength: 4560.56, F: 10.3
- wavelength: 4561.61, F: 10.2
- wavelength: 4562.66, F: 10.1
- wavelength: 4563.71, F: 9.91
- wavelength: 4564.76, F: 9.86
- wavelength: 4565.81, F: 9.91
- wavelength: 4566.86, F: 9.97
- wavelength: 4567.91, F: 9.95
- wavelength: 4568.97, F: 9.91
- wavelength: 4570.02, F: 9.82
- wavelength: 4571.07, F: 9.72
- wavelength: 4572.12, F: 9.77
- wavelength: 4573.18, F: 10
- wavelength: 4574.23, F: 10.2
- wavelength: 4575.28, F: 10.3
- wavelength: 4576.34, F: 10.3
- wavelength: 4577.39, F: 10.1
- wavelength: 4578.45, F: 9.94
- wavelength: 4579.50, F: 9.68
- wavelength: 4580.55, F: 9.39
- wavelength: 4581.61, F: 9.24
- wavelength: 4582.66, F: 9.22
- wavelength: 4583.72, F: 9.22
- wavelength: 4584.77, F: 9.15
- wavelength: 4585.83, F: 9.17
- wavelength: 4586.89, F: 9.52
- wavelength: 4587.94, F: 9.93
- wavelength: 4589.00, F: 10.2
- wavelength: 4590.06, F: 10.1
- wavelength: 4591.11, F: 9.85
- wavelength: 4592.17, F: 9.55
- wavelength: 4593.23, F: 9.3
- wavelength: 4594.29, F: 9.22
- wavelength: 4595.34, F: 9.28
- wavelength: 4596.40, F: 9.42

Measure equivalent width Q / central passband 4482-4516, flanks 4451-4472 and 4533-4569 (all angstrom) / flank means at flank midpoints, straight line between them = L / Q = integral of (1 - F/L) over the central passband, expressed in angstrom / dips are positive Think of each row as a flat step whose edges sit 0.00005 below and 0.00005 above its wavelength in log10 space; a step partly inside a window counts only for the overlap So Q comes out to -3.1 angstrom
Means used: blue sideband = 8.18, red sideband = 9.5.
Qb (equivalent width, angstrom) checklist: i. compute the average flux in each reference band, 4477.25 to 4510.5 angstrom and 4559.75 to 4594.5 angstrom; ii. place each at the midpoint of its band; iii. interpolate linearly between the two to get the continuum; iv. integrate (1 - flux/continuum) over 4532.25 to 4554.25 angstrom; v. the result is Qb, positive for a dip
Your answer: 1.1 angstrom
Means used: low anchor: 9.44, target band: 9.16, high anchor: 9.8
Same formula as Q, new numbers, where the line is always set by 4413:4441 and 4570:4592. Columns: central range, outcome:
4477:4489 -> -0.3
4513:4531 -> -0.2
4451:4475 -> 1.0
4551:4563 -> -0.4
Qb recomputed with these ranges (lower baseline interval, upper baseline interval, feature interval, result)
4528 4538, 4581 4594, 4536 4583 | -3.80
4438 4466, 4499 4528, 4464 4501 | -0.46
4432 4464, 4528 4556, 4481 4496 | -0.81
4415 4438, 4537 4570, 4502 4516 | -1.30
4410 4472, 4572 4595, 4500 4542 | -1.56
